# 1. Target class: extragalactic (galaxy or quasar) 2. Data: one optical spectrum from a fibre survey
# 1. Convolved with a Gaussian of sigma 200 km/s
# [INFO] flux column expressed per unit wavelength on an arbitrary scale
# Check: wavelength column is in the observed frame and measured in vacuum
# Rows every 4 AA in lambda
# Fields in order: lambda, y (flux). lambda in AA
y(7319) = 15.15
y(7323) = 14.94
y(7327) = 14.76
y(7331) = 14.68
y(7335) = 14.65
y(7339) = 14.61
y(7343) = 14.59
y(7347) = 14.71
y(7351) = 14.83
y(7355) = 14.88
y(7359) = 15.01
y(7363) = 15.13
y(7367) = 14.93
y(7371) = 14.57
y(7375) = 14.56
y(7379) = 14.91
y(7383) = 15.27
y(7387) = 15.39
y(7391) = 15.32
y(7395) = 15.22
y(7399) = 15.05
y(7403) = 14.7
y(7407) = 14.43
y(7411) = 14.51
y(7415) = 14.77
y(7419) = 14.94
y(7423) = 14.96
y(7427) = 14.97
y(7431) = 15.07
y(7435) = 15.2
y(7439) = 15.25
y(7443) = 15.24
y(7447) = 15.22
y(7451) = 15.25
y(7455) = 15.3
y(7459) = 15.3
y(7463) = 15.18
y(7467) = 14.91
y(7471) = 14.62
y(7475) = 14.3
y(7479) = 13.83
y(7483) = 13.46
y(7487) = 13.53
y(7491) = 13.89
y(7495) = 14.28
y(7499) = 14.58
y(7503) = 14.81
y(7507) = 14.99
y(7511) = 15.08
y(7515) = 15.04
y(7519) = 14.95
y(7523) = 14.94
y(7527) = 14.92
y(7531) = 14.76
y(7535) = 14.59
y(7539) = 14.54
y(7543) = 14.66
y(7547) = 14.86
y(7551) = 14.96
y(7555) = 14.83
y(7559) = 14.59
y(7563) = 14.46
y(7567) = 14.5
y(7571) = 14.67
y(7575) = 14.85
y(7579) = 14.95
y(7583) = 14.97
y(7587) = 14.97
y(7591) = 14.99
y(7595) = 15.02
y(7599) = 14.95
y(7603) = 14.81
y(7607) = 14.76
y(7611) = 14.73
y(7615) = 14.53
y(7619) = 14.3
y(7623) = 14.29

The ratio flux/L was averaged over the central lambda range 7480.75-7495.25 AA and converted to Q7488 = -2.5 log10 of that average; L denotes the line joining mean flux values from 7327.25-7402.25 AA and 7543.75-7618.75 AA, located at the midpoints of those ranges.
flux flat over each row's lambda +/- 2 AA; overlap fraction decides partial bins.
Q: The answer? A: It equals 0.08 mag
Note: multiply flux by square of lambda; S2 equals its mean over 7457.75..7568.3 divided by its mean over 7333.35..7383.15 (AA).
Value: 1.03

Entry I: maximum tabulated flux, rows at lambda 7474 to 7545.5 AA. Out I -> 15.08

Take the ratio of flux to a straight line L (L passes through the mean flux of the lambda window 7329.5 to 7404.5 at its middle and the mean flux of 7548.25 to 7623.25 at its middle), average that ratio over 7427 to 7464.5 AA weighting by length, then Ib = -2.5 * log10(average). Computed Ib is -0.03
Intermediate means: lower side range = 14.9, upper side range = 14.8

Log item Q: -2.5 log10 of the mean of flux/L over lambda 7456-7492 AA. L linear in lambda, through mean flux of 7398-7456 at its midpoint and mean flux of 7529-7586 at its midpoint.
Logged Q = 0.039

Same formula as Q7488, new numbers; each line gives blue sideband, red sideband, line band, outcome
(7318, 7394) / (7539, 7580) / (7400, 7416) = 0.017 mag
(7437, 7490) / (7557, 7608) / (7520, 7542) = 0.001 mag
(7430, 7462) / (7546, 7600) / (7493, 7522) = 0.015 mag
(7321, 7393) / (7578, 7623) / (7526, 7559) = 0.004 mag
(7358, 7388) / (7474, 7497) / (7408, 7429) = -0.022 mag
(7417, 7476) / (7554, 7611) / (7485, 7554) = 0.018 mag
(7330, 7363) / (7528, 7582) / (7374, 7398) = -0.027 mag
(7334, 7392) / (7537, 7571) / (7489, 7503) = 0.031 mag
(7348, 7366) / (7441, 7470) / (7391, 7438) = 0.012 mag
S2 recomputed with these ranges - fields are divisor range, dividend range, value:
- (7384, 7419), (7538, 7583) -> 1.03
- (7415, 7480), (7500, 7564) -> 1.01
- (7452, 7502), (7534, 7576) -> 1.04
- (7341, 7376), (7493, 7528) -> 1.04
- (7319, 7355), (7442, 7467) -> 1.07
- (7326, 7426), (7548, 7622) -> 1.05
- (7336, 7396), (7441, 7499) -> 1.01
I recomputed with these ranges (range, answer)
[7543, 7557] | 14.96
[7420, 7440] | 15.25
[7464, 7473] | 14.91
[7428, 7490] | 15.3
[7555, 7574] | 14.83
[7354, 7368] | 15.13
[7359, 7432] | 15.39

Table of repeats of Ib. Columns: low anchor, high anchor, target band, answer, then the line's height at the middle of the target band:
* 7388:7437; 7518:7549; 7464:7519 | 0.029 mag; 14.8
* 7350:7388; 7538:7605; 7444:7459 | -0.027 mag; 14.9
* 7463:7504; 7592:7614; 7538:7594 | -0.009 mag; 14.7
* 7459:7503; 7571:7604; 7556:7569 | 0.018 mag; 14.8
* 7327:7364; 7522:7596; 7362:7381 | -0.002 mag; 14.8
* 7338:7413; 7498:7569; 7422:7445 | -0.020 mag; 14.8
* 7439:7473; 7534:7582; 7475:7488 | 0.099 mag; 15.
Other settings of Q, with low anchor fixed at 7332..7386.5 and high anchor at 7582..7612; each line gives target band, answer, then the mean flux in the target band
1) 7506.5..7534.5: 0.00 mag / 14.9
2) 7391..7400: -0.02 mag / 15.2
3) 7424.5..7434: -0.01 mag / 15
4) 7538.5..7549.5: 0.01 mag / 14.7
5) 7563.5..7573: 0.02 mag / 14.6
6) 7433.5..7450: -0.03 mag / 15.2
